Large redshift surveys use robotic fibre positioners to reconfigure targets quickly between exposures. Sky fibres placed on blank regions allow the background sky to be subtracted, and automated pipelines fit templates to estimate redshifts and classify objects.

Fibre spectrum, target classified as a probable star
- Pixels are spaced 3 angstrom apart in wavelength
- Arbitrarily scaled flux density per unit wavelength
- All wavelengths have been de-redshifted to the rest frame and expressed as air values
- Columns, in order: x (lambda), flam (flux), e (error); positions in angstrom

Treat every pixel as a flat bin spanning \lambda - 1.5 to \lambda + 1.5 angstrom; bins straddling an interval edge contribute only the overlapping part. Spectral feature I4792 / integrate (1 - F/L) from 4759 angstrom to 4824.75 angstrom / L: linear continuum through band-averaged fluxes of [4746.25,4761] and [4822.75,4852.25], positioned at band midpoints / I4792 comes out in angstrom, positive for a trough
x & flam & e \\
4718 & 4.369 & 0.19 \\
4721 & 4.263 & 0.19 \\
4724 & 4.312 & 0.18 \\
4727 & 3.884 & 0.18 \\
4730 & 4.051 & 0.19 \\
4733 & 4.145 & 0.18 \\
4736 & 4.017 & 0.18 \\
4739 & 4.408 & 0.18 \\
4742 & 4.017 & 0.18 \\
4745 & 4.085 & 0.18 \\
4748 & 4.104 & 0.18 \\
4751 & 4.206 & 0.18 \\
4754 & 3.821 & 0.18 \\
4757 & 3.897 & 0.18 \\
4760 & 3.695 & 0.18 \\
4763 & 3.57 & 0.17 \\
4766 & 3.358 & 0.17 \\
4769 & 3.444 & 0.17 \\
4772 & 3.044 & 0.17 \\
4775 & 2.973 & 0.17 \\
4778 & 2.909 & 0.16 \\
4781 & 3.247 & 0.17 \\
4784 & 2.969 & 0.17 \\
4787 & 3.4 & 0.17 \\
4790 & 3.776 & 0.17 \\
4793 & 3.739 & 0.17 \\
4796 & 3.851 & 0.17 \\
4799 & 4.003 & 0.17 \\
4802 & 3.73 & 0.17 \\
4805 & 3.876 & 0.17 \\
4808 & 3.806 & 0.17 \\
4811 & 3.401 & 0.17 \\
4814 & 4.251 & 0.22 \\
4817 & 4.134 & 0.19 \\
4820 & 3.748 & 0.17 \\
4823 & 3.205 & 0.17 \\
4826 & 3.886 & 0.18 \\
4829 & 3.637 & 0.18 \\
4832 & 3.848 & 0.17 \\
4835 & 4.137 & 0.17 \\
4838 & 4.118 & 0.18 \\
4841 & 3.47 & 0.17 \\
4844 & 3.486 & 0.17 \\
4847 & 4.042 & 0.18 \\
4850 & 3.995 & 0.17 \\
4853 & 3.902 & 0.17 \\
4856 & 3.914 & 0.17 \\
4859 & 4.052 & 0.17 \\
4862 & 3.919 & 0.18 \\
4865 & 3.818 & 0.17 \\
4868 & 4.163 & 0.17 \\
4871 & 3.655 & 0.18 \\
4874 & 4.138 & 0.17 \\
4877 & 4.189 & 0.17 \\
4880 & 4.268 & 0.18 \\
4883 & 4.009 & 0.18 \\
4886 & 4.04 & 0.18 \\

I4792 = 5.68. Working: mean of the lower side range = 3.96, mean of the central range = 3.55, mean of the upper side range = 3.81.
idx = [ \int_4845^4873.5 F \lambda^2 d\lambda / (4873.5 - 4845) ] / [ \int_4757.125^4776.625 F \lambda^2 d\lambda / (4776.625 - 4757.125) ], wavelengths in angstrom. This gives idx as 1.21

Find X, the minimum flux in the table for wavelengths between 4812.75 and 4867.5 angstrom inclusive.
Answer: 3.205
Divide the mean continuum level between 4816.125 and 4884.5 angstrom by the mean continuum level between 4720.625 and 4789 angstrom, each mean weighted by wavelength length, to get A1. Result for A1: 1.05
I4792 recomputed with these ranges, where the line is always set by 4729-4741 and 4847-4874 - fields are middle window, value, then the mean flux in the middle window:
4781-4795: 2.08 angstrom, 3.46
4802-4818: 0.63 angstrom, 3.87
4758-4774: 2.65 angstrom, 3.42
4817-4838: 1.06 angstrom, 3.8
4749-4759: 0.38 angstrom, 3.97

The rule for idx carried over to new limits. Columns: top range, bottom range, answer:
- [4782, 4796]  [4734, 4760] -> 0.88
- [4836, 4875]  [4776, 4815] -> 1.11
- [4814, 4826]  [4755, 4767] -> 1.06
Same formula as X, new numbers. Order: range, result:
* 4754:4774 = 3.044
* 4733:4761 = 3.695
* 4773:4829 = 2.909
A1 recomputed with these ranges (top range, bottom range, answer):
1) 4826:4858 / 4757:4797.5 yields 1.13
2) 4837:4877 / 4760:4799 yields 1.15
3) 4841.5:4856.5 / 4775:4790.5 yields 1.20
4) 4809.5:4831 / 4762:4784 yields 1.17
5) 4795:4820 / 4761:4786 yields 1.21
